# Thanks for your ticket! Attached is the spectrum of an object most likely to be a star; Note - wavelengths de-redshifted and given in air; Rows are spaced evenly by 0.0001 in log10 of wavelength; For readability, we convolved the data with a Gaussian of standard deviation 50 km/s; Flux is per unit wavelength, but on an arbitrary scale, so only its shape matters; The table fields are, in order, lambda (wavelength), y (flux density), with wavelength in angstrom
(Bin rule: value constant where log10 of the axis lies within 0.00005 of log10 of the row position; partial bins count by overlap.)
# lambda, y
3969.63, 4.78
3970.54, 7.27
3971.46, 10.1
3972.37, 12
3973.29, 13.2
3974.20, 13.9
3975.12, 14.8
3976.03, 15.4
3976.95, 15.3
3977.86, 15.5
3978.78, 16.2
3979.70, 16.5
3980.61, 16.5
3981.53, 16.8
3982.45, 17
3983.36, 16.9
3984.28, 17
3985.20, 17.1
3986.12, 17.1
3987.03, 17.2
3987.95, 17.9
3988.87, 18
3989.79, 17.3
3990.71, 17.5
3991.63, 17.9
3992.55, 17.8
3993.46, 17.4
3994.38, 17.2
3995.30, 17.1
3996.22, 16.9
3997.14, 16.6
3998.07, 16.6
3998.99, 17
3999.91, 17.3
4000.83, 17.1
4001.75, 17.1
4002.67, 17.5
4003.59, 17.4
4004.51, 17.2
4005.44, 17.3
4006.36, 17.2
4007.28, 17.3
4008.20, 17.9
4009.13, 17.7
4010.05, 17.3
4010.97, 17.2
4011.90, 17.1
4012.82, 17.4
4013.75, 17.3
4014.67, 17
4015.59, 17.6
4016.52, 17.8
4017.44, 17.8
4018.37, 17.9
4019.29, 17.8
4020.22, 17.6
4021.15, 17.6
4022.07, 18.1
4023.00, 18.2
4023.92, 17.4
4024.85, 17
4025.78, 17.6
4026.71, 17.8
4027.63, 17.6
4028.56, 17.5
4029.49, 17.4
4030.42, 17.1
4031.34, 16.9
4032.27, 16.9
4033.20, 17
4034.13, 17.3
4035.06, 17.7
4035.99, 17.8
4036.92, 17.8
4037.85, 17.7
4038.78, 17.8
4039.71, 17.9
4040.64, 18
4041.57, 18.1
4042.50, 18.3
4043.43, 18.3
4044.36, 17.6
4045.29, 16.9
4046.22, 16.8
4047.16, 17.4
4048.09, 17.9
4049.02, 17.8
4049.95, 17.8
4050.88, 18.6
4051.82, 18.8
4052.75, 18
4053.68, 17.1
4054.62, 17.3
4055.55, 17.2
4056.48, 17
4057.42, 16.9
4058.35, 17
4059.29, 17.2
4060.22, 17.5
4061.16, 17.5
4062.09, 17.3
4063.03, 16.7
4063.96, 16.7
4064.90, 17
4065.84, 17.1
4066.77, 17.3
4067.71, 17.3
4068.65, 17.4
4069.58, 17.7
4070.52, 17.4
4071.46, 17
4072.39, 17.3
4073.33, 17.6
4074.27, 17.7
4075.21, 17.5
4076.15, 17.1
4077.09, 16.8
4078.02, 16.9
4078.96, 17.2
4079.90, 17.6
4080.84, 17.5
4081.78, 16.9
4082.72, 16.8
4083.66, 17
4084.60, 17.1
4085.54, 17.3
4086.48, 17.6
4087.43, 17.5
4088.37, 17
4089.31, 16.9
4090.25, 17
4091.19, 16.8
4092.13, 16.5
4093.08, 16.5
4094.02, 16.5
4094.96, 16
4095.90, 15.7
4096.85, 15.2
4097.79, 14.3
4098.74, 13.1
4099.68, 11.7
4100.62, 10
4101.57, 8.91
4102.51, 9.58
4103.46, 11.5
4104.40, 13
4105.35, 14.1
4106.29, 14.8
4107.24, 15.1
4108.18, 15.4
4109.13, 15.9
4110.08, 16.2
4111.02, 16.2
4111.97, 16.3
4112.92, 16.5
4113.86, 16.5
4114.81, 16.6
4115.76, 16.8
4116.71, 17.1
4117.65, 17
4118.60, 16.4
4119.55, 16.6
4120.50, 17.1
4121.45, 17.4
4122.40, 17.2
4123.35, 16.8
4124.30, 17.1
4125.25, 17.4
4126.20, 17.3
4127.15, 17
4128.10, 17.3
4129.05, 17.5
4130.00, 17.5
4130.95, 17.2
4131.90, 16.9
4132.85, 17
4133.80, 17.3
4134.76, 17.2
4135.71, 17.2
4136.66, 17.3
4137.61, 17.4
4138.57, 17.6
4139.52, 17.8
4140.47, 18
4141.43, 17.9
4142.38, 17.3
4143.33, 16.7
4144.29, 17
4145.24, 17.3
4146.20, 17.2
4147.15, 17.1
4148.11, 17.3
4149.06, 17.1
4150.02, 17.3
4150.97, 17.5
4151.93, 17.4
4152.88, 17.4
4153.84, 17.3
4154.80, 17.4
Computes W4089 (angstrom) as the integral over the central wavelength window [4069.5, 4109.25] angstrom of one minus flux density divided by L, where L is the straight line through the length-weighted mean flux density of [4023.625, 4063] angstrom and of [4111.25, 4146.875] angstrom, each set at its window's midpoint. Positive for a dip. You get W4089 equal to 3.7 angstrom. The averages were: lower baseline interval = 17.5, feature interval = 15.7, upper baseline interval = 17.1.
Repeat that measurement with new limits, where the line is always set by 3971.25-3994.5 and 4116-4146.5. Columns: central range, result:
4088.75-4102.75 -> 2.11 angstrom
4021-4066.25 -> -2.45 angstrom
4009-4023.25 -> -1.00 angstrom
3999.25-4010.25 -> -0.68 angstrom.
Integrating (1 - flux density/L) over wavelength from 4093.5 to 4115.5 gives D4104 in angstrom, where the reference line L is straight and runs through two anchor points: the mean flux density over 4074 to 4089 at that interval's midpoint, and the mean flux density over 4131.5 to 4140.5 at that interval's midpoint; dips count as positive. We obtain 3.7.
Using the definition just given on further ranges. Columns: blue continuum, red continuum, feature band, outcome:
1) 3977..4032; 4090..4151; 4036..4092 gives -2.33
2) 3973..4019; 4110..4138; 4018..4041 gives -0.82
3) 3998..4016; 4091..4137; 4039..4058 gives -1.12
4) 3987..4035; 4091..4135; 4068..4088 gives -1.23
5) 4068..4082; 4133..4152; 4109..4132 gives 0.59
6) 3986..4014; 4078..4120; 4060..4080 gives -1.41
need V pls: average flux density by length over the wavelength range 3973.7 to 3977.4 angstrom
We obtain 14.8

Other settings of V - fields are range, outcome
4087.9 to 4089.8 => 17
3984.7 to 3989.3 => 17.5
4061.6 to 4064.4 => 16.9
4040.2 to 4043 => 18.2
